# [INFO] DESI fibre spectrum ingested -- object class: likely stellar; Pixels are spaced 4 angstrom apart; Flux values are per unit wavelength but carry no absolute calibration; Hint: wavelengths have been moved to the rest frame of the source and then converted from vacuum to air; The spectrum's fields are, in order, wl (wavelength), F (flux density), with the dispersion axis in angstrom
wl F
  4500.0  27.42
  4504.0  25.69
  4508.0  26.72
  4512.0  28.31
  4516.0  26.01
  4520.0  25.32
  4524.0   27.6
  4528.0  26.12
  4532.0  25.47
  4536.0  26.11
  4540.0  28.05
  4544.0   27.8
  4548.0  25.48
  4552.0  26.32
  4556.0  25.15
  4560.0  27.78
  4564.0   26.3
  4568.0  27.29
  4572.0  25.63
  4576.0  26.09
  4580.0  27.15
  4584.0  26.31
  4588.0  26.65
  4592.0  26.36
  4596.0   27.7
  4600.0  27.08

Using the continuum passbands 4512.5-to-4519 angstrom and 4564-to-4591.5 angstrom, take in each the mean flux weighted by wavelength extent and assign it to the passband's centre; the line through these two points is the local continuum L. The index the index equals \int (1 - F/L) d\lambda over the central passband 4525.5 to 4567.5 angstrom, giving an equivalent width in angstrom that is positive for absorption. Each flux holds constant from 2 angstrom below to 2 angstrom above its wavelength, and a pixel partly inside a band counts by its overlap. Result -0.1 angstrom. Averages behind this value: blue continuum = 26.4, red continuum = 26.5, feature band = 26.5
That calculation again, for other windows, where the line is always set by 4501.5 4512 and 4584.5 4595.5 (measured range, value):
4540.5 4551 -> -0.1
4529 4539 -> 0.2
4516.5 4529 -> 0.2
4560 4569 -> -0.1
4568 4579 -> 0.2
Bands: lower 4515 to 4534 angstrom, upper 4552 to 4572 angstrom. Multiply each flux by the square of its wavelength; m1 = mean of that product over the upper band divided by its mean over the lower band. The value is 1.0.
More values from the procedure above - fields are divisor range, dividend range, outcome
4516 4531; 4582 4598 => 1.05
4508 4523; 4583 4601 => 1.04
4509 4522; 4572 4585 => 1.02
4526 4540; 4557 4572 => 1.04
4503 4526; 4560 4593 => 1.02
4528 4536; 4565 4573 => 1.05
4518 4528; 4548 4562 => 1.01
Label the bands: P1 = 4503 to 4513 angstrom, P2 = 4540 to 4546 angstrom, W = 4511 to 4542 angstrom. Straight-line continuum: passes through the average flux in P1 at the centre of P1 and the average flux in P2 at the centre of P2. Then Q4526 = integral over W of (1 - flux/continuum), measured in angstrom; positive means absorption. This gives 1.0 angstrom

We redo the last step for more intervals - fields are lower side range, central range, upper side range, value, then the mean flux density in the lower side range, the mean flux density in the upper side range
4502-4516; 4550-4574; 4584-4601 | 0.4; 26.8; 26.9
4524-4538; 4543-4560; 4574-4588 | 0.0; 26.1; 26.5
